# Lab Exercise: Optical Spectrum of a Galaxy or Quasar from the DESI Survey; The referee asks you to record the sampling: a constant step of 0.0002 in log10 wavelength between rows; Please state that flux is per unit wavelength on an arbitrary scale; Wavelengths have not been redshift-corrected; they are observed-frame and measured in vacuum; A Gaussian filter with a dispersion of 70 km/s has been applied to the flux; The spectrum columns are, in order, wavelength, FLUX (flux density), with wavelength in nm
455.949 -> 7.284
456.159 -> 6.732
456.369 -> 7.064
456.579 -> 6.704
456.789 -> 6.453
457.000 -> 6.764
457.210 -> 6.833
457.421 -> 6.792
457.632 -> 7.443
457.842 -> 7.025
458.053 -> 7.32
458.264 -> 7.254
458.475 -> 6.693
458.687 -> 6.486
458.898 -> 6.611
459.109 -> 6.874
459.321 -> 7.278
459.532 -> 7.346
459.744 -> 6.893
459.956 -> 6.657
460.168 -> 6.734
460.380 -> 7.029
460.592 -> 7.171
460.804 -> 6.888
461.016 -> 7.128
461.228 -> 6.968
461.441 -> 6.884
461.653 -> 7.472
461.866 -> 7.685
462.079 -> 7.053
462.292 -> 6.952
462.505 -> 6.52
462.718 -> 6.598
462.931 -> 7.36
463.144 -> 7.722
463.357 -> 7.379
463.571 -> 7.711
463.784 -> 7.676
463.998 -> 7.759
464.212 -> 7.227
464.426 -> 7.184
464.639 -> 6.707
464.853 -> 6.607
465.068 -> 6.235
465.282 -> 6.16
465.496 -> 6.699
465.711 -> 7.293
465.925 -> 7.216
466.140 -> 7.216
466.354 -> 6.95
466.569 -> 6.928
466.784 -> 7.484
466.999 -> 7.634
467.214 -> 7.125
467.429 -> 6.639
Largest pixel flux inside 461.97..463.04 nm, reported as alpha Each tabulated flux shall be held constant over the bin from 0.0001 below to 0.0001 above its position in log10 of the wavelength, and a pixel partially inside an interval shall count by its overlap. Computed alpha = 7.36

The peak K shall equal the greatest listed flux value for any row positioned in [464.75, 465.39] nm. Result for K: 6.607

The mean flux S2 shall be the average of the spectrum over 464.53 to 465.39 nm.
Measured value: 6.43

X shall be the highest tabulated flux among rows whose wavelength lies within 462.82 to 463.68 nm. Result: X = 7.722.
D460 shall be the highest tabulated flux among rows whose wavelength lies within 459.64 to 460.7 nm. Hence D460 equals 7.171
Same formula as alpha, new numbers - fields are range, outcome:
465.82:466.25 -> 7.216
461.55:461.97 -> 7.685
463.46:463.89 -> 7.711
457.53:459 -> 7.443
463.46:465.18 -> 7.759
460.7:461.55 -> 7.128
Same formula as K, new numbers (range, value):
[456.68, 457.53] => 6.833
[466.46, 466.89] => 7.484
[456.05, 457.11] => 7.064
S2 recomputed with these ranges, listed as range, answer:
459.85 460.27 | 6.69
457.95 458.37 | 7.29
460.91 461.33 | 7.06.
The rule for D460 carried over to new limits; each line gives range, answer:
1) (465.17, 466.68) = 7.293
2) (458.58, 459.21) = 6.874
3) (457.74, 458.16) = 7.32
